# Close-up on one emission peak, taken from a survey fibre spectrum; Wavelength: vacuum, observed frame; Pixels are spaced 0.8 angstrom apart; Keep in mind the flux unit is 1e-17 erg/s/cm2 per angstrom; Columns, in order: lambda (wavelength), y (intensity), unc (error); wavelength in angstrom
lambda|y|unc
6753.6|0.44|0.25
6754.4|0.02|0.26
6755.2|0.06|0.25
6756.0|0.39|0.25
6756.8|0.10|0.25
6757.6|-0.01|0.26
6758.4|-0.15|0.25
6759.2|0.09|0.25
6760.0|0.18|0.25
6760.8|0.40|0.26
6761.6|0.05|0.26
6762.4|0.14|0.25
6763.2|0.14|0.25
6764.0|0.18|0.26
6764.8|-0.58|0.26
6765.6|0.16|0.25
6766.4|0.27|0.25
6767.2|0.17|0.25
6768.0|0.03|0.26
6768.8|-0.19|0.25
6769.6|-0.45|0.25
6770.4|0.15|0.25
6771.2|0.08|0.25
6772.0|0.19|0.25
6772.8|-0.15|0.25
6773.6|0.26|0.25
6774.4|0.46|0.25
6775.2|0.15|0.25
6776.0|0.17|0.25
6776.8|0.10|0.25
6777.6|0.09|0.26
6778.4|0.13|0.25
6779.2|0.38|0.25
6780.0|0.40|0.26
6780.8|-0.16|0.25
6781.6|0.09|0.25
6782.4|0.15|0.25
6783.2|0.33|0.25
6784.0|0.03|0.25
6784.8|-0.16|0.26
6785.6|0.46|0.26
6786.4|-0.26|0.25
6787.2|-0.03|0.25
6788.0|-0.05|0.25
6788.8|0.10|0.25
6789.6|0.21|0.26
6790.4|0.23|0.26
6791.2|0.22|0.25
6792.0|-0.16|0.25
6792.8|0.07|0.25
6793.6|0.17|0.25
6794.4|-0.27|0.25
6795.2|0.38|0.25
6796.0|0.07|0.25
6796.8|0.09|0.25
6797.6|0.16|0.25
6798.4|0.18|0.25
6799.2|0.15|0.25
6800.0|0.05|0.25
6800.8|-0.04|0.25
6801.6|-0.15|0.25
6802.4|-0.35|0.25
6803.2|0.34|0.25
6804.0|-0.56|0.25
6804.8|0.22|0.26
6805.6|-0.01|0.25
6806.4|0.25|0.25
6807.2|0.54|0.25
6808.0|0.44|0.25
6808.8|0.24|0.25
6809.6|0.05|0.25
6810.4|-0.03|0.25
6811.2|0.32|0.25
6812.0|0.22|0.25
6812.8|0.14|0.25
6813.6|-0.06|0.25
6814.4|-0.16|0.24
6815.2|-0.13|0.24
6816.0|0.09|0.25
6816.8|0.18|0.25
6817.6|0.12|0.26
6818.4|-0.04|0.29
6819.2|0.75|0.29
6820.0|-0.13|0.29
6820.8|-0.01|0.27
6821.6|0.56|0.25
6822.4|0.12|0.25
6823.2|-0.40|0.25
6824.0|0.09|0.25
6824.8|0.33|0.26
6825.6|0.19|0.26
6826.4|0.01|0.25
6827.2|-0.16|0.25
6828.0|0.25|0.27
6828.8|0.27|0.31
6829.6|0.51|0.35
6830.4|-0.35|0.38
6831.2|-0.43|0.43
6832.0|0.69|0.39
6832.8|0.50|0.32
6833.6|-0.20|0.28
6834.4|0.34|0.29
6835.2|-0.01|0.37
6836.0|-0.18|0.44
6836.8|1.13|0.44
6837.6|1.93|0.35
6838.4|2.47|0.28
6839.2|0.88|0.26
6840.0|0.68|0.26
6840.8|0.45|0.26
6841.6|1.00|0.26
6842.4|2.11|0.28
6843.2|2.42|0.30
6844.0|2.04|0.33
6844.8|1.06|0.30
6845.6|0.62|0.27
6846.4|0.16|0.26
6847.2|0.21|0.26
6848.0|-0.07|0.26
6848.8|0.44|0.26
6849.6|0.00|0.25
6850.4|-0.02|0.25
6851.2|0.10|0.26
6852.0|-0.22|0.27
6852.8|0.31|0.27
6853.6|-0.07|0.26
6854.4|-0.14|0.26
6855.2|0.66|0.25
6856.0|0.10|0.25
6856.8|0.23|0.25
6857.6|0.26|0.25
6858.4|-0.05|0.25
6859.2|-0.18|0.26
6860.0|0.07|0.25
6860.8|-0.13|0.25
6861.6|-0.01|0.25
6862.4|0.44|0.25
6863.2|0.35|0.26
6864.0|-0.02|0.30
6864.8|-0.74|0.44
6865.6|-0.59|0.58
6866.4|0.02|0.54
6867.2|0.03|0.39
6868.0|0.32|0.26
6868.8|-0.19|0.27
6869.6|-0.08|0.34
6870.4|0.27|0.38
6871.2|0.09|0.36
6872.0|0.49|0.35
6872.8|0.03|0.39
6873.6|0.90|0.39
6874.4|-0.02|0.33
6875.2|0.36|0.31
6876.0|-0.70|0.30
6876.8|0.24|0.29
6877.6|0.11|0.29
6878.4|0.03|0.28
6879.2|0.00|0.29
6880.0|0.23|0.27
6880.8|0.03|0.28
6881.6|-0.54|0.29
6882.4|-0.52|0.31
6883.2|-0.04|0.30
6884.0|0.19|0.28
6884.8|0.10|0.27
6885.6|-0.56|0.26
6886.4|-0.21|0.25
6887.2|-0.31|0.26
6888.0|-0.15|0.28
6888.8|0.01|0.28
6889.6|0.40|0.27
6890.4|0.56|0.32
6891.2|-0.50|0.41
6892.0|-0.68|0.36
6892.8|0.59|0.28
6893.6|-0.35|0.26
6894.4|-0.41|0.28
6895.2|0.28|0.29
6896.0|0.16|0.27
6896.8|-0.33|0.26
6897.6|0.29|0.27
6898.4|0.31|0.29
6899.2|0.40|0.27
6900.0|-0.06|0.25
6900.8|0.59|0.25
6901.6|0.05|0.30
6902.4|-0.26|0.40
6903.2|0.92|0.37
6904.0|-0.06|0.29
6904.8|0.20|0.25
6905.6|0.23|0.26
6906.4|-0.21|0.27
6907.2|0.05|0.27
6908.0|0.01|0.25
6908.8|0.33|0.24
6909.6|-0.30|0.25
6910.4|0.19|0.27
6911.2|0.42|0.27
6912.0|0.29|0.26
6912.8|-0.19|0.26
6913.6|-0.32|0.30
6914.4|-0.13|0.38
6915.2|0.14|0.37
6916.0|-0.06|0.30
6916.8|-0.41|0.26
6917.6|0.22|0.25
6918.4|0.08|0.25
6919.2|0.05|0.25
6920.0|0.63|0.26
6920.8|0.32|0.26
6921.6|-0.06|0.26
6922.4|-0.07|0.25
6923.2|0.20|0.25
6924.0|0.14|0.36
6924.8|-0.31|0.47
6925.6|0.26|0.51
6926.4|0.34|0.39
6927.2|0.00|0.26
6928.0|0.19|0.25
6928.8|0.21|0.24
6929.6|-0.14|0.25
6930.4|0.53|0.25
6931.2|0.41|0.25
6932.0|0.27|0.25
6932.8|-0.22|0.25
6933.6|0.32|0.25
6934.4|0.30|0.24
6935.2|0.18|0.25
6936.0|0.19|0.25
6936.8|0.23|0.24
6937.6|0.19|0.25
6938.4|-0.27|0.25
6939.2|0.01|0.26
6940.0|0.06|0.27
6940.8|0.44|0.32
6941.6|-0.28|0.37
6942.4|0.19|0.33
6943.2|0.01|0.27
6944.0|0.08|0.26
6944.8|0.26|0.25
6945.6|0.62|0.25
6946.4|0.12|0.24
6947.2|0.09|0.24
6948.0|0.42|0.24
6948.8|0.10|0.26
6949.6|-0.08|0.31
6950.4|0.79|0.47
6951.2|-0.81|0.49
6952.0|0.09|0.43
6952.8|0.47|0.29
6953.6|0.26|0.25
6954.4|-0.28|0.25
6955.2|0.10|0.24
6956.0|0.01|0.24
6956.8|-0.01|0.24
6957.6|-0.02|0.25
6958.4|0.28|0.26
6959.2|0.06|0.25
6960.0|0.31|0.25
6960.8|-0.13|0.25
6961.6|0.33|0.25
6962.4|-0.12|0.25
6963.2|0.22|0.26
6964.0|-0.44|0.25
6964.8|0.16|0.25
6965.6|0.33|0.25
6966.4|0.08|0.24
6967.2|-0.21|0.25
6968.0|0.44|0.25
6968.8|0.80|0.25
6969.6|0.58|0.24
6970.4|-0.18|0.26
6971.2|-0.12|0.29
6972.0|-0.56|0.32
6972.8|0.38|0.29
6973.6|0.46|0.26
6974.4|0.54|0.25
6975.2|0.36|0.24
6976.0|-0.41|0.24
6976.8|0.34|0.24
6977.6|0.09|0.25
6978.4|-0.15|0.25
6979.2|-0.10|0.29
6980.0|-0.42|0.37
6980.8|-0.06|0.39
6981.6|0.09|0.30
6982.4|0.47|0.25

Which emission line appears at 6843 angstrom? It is [O II]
